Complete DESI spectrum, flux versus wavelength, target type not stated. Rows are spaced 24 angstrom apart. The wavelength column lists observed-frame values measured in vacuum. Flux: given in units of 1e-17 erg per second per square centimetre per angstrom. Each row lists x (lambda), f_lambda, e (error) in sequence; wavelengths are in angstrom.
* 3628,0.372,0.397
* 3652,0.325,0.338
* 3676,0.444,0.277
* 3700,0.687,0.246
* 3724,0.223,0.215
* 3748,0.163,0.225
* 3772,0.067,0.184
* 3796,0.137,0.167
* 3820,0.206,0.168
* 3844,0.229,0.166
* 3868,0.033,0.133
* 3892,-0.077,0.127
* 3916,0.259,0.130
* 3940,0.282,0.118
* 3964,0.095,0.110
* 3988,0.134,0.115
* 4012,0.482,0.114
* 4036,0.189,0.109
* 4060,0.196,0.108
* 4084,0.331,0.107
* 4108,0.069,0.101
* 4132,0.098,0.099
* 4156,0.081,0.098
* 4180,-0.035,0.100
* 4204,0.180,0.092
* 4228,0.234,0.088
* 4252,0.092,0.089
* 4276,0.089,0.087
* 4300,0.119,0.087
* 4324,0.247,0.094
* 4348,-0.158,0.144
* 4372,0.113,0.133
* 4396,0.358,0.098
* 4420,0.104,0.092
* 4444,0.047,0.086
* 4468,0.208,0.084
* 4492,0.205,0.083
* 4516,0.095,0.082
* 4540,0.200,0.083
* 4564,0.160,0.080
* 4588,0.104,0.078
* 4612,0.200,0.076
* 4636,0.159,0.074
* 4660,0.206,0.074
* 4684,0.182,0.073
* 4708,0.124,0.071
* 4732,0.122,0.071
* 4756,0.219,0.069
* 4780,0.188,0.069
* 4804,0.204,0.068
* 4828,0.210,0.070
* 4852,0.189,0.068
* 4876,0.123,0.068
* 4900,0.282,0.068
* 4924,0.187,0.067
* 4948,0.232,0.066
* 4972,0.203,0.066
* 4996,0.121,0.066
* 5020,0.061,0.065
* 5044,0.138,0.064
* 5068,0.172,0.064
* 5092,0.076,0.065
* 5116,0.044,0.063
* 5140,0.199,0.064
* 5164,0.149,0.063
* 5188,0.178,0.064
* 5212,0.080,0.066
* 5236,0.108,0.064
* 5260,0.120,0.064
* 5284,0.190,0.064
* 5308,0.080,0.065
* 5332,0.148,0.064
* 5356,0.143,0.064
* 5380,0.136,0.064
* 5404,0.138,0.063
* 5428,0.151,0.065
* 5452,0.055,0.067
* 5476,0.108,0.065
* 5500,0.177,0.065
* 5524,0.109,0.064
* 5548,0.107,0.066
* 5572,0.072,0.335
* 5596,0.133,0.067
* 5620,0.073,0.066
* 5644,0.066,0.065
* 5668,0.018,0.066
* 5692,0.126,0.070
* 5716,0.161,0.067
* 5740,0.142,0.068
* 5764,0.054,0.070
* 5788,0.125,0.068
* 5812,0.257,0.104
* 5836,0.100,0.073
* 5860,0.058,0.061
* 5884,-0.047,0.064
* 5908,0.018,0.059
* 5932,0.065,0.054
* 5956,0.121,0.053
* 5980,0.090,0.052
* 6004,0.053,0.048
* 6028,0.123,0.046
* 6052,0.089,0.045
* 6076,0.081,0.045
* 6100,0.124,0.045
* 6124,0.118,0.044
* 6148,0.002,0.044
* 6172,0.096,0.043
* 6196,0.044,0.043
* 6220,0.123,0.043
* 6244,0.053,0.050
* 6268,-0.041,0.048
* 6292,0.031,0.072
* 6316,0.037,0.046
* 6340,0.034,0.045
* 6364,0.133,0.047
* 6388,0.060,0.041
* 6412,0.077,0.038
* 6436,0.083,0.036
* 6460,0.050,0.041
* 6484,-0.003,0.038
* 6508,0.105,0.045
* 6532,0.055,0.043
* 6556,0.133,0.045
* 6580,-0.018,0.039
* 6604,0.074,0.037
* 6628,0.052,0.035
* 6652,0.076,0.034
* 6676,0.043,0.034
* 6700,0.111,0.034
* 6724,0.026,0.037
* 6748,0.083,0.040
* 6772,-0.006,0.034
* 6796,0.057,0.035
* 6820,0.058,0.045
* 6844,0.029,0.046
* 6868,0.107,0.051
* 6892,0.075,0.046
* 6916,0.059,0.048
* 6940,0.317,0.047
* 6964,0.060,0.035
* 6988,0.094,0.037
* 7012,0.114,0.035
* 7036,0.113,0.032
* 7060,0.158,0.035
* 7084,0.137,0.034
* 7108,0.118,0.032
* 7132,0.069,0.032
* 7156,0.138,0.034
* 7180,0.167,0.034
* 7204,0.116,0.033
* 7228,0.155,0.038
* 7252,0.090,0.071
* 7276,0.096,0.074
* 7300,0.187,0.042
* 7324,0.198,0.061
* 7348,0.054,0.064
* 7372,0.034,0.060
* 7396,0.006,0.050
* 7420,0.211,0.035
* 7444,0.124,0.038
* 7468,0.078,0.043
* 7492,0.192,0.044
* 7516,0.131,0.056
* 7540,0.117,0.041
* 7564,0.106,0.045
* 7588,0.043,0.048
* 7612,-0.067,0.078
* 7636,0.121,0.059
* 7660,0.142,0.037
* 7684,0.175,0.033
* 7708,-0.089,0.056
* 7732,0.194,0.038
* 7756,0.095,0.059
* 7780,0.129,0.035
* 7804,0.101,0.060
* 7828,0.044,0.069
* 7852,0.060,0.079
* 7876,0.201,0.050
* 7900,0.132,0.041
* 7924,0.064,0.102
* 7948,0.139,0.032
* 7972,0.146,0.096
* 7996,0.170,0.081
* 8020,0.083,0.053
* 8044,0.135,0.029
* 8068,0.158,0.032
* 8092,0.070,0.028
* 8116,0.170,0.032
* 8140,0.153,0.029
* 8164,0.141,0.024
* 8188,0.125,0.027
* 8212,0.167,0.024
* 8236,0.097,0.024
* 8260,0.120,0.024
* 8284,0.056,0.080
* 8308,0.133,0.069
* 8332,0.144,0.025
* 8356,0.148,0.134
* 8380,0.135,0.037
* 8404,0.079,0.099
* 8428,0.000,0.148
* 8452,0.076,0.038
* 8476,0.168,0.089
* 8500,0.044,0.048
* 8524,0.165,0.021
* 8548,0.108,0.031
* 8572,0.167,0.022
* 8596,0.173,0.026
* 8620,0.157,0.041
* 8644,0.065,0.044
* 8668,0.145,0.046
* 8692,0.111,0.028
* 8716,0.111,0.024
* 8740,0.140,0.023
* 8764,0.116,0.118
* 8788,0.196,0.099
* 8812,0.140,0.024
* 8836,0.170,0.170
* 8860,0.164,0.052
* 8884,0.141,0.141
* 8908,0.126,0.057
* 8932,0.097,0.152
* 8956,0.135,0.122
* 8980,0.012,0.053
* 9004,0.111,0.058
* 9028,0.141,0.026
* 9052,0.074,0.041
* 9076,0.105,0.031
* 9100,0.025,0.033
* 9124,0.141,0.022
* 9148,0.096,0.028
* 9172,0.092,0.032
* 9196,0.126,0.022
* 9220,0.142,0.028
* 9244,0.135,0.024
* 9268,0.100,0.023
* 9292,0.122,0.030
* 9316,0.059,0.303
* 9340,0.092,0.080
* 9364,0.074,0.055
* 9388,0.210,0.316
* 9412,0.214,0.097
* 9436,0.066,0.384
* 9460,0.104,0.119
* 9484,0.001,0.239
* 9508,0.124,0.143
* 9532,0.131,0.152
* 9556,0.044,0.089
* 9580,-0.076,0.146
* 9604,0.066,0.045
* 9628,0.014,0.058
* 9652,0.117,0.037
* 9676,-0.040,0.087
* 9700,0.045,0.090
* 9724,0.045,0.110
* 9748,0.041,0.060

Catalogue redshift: 0.86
